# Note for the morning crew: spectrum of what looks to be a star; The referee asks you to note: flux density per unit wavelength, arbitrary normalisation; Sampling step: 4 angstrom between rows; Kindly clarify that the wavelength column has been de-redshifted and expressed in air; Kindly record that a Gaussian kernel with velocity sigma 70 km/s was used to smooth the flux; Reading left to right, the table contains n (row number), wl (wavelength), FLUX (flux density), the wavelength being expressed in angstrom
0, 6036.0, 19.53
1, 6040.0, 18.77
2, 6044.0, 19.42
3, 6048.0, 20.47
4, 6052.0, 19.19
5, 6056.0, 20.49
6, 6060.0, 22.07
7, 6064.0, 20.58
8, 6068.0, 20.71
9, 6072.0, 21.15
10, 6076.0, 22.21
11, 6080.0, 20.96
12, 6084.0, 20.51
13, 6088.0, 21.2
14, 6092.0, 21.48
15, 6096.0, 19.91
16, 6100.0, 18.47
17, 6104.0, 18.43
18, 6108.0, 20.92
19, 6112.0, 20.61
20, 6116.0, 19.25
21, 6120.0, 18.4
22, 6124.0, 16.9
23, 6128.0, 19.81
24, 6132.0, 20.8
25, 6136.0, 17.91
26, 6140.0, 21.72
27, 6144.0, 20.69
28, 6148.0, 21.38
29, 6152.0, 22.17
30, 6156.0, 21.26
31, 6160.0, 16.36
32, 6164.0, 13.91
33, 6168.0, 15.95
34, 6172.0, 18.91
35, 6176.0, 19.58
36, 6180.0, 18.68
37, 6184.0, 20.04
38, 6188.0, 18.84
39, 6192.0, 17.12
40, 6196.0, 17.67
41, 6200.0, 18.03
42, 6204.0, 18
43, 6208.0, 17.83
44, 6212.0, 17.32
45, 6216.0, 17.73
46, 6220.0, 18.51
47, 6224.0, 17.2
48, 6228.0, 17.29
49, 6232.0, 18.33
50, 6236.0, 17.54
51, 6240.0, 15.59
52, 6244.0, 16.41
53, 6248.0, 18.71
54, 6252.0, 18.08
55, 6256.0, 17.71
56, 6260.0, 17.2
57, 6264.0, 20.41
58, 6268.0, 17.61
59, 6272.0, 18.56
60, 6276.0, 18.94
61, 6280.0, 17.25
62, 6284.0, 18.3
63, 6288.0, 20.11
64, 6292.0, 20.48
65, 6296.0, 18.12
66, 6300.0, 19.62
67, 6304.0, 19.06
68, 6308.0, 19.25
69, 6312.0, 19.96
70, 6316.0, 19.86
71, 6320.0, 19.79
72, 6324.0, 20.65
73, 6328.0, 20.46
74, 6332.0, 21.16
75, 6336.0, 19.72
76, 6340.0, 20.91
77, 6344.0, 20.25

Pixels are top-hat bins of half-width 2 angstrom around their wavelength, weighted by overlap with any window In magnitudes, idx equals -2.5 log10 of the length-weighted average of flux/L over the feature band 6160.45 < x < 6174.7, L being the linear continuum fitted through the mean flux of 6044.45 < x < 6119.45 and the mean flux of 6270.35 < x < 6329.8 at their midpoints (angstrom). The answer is 0.21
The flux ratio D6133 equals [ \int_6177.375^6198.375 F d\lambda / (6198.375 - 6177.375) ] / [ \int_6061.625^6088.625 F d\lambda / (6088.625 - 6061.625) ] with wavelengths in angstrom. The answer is 0.9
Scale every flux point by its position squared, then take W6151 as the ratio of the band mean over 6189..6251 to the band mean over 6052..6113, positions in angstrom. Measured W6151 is 0.89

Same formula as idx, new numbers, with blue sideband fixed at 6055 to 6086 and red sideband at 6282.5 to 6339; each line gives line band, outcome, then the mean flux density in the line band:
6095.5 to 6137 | 0.09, 19.2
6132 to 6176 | 0.08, 19.1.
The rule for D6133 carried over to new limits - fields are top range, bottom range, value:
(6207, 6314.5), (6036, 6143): 0.91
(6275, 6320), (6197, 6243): 1.09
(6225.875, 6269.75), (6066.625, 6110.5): 0.86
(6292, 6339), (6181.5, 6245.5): 1.12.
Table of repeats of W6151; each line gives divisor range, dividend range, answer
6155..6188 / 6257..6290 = 1.06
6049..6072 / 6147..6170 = 0.92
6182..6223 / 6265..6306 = 1.07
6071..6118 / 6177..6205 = 0.93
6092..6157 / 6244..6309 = 0.98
